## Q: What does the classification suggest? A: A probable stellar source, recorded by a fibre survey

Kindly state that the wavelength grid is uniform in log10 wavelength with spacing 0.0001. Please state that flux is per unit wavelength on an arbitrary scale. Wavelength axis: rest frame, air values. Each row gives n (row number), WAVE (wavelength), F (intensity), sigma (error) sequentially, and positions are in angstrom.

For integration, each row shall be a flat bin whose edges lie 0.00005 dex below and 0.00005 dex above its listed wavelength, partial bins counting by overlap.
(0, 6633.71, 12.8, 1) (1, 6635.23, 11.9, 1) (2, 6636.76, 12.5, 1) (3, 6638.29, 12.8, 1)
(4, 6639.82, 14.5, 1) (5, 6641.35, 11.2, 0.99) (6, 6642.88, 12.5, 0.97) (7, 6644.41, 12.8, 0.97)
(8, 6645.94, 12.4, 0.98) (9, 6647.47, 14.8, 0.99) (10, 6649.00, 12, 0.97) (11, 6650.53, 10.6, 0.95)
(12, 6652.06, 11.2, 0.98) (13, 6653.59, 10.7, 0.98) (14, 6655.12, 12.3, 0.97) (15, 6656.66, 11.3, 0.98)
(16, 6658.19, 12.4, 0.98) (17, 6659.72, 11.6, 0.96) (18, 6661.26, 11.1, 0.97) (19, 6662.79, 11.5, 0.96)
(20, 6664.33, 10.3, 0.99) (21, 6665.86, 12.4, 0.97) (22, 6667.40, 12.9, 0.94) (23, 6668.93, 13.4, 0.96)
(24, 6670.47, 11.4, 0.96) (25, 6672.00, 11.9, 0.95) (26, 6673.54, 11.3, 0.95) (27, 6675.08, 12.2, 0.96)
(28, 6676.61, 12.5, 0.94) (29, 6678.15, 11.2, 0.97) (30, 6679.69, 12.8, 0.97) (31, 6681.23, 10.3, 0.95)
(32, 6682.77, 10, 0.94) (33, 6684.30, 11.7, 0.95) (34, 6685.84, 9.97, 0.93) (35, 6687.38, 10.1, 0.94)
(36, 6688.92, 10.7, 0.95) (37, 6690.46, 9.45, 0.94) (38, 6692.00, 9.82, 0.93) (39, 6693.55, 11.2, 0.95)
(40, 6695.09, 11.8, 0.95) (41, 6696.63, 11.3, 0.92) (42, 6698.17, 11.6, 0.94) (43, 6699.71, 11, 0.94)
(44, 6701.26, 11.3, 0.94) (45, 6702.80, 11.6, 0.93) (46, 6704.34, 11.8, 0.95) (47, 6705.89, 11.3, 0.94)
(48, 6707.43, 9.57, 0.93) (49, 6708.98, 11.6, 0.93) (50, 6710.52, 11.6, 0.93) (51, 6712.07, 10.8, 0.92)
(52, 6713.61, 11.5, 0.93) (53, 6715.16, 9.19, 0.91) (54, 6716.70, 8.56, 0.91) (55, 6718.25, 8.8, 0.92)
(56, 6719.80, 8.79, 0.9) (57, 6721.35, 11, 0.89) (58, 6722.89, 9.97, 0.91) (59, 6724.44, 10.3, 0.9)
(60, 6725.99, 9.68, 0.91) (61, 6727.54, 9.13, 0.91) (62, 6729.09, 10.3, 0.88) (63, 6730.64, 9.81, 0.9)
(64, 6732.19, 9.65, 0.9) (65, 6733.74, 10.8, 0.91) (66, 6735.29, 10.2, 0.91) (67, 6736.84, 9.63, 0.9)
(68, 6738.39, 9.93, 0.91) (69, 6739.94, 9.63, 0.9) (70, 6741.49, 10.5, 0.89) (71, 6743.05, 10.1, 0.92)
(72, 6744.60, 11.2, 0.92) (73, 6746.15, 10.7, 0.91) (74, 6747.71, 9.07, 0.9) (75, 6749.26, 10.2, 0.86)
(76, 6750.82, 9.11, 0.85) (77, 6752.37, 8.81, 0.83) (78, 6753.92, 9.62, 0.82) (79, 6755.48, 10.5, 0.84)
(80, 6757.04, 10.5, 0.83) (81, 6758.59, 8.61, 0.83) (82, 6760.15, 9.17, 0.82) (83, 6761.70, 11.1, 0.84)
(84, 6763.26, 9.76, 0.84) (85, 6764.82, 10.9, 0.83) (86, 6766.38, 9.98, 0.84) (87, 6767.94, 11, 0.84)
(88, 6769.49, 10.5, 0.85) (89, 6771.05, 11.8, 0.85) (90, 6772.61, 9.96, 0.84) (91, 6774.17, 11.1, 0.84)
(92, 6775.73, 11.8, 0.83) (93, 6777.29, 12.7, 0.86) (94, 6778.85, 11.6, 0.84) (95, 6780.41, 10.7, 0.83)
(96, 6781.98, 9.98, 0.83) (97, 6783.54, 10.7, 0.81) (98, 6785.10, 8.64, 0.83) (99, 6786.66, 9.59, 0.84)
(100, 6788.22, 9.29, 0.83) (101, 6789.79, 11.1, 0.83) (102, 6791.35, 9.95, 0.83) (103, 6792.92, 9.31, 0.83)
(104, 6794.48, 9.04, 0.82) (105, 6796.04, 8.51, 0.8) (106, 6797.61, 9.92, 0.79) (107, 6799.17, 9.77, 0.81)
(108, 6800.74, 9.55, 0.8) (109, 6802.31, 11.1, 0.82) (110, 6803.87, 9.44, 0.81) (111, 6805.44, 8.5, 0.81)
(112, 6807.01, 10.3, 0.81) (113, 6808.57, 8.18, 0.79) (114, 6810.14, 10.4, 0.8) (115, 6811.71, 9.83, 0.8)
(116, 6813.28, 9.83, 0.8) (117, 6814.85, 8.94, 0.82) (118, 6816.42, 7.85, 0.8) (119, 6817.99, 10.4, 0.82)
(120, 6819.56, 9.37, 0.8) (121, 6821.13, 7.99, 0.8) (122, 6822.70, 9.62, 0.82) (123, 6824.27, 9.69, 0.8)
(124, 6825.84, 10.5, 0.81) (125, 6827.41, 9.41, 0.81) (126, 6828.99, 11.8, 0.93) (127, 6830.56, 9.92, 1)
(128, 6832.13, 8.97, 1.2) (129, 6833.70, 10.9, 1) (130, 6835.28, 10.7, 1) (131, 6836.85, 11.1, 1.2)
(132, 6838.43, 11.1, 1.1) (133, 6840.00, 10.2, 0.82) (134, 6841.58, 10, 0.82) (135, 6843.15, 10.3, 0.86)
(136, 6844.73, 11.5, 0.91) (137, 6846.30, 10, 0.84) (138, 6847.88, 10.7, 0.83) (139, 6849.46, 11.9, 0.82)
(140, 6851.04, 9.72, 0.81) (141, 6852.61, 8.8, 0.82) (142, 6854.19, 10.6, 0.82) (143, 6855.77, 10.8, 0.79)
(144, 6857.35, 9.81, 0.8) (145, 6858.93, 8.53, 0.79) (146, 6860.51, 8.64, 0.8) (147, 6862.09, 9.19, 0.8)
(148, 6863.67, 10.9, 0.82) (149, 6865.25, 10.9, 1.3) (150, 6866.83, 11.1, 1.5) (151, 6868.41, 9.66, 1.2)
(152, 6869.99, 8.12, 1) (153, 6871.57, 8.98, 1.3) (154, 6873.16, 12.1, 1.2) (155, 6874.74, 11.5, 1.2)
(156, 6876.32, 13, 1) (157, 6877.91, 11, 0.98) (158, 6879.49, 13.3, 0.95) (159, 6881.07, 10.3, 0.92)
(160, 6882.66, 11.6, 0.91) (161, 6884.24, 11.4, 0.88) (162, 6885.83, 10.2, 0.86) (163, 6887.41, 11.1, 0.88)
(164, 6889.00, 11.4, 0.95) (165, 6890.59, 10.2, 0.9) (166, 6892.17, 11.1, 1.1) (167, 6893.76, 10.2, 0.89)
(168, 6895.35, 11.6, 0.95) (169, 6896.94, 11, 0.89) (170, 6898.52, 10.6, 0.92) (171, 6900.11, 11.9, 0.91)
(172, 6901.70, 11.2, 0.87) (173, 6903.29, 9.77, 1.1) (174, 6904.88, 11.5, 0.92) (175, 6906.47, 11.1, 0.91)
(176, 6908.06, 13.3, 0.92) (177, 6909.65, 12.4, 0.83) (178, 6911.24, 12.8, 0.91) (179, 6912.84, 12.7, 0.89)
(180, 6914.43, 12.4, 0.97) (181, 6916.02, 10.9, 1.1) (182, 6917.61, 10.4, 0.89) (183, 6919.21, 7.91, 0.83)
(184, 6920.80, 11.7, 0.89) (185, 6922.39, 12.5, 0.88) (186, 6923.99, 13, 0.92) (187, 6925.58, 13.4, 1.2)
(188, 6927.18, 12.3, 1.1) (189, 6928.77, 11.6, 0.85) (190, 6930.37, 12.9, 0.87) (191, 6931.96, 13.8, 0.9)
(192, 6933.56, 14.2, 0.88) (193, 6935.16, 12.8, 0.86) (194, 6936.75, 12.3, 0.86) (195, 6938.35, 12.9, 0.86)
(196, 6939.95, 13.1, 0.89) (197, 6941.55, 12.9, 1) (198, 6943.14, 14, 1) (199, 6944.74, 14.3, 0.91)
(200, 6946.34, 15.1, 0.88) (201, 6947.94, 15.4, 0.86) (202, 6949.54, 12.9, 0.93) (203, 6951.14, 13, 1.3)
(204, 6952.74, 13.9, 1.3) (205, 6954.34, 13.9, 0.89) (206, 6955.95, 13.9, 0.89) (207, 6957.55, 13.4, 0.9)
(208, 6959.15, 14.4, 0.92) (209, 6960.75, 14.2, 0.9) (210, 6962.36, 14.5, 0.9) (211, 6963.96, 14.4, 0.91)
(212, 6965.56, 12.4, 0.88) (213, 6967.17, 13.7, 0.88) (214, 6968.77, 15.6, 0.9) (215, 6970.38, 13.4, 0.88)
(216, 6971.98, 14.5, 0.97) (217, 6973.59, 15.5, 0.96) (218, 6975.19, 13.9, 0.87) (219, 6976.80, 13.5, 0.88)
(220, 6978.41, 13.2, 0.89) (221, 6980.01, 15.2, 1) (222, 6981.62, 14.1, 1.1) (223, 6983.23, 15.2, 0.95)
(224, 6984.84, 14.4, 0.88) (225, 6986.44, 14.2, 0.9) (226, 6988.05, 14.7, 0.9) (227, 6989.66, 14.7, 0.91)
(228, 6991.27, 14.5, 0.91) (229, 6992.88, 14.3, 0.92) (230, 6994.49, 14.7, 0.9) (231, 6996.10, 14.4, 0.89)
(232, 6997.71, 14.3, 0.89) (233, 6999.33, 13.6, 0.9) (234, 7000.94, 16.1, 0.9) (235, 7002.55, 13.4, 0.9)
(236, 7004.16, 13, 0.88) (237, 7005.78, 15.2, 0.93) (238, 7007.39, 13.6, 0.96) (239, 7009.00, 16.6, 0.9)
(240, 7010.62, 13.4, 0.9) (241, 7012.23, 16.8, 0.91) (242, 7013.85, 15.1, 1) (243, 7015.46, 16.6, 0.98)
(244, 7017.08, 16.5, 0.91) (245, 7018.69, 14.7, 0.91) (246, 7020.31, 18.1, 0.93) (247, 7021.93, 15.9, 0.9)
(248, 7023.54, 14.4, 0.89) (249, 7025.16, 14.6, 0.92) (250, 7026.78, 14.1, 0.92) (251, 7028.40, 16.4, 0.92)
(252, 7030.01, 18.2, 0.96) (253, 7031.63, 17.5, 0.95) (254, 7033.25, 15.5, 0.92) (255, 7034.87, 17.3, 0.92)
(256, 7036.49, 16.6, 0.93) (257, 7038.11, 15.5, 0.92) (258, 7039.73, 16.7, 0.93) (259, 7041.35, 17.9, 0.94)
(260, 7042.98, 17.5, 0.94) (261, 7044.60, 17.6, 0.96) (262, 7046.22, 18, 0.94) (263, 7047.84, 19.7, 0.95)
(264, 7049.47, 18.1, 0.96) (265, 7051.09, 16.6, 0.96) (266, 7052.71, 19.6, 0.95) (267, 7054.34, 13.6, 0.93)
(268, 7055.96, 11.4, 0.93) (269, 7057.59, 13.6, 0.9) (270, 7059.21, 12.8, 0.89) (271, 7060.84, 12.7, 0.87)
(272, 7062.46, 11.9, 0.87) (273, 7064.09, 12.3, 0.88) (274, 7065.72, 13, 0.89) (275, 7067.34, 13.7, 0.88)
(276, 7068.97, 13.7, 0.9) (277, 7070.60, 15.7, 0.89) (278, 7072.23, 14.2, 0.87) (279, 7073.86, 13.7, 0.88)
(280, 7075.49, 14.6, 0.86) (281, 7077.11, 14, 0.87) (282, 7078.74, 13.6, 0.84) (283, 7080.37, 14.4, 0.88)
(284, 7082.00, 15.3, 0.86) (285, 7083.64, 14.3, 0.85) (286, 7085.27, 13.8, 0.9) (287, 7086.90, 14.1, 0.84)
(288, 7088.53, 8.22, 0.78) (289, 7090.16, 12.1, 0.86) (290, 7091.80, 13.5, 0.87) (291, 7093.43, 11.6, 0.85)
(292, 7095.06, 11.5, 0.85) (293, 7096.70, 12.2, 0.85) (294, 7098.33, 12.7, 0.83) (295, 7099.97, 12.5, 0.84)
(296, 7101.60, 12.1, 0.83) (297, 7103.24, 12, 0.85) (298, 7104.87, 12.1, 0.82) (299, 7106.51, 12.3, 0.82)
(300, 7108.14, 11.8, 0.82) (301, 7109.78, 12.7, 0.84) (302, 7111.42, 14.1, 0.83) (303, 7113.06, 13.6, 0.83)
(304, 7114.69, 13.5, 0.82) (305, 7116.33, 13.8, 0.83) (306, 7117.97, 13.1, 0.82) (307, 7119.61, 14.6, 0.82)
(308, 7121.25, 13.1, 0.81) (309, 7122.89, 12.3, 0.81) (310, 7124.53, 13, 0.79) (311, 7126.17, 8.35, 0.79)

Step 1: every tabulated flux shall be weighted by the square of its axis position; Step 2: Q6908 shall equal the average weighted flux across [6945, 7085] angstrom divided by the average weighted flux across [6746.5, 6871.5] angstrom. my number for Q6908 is 1.6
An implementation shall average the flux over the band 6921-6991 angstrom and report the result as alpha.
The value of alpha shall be 13.8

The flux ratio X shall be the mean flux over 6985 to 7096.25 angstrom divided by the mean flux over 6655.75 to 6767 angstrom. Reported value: 1.40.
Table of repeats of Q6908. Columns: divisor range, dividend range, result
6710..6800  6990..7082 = 1.63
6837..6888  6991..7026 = 1.48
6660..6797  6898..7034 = 1.41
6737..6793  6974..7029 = 1.55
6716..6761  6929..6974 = 1.50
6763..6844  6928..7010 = 1.46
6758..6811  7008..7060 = 1.72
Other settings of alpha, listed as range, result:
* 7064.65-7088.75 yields 13.9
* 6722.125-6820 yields 9.99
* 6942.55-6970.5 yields 14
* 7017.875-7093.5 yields 15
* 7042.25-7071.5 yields 15.1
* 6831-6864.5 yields 10.2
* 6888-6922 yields 11.3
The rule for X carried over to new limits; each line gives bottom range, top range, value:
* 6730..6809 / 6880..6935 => 1.15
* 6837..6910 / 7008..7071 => 1.46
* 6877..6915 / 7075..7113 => 1.13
